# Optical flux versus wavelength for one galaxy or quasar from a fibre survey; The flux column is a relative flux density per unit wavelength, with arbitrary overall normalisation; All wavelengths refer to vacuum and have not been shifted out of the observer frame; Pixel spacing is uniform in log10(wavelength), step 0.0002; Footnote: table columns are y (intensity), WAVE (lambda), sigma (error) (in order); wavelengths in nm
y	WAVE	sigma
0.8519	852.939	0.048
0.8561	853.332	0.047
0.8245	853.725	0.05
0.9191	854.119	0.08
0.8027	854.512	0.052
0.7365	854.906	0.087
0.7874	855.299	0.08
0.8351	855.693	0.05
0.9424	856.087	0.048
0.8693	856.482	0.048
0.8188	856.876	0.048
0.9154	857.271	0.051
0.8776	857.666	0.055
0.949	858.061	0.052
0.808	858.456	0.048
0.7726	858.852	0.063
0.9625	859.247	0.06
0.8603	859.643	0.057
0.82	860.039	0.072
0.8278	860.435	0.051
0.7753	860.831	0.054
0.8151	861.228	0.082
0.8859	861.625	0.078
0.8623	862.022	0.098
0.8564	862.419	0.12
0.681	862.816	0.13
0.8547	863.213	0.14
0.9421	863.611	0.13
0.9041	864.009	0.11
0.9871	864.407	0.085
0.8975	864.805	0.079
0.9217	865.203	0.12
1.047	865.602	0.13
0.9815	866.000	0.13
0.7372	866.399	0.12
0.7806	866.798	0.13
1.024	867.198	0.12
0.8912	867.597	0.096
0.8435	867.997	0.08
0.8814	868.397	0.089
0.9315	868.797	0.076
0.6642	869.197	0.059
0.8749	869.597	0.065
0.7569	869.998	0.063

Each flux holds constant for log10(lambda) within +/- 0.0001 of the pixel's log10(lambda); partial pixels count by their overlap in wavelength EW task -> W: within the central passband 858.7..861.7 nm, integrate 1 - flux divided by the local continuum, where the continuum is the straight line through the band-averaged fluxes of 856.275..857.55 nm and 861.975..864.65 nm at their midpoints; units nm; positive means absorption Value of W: 0.11 nm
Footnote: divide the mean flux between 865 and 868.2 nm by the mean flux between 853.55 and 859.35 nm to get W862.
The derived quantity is 1.06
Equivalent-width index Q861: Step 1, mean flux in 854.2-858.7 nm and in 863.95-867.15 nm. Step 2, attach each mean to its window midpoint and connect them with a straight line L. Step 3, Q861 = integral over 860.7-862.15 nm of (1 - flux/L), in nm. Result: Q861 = 0.08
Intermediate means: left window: 0.85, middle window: 0.836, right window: 0.913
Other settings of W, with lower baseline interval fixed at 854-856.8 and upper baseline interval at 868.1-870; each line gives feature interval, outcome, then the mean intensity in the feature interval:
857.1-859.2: -0.085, 0.871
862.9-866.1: -0.380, 0.932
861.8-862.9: 0.026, 0.814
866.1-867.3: -0.019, 0.844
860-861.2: 0.041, 0.807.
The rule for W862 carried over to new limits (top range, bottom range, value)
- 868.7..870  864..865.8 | 0.84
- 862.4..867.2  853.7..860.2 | 1.04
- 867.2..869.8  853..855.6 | 1.05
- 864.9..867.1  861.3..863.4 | 1.09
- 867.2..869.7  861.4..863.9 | 1.01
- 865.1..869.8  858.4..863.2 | 1.06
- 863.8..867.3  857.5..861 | 1.08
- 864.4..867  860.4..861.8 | 1.09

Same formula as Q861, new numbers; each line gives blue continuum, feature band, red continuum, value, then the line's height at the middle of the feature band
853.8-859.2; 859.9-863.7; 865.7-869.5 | 0.128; 0.858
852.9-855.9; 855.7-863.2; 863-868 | 0.120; 0.864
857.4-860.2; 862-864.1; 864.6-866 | 0.184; 0.927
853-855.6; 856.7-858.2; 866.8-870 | -0.104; 0.831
